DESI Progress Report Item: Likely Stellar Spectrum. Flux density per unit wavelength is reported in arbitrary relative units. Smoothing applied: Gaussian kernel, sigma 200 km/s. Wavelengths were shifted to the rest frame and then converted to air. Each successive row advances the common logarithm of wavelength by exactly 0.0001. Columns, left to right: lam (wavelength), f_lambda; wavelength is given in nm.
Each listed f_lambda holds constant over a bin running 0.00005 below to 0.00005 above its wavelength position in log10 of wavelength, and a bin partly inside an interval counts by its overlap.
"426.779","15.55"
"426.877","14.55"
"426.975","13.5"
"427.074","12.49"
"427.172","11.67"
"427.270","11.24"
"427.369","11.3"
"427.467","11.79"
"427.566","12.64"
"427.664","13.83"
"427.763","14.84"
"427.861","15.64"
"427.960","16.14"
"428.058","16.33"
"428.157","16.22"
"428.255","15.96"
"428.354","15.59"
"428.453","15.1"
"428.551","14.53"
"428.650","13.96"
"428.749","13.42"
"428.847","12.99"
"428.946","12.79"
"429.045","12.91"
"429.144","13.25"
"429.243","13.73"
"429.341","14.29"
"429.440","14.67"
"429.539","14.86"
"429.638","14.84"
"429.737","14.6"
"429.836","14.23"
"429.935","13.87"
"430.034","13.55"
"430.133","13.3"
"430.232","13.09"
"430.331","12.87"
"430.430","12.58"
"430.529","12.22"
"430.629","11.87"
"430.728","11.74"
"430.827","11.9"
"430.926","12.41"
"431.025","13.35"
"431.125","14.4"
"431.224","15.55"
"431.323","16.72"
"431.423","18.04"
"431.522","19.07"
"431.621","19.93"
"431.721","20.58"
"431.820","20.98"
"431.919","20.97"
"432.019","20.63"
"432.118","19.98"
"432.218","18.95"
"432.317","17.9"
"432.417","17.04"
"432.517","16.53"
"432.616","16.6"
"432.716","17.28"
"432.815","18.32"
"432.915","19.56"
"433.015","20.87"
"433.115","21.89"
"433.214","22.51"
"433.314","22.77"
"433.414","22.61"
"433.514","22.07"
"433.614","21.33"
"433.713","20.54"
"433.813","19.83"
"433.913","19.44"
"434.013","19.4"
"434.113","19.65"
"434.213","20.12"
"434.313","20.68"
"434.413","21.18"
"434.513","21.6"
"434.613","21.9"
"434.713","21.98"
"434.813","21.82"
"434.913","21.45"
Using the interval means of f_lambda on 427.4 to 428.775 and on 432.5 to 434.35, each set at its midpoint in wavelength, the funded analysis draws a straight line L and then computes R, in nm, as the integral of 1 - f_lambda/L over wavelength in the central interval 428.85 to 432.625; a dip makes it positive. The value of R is 0.45 nm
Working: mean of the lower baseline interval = 14.7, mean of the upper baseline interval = 20.2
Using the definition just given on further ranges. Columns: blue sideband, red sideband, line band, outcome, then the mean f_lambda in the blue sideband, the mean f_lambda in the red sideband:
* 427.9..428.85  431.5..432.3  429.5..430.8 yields 0.31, 15.1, 20.1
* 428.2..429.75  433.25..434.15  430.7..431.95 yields 0.07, 14.2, 20.9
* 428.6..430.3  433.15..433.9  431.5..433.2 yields 0.00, 13.8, 21.6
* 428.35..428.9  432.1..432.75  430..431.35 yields 0.24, 14.2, 17.6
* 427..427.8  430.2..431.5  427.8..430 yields -0.26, 12.5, 13.7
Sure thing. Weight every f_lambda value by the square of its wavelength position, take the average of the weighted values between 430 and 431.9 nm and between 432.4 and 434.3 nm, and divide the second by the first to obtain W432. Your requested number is 1.34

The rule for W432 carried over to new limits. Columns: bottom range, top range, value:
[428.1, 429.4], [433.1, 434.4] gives 1.51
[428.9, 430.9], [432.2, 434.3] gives 1.51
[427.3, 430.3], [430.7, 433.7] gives 1.33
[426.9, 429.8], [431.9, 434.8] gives 1.48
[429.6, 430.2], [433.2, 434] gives 1.54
